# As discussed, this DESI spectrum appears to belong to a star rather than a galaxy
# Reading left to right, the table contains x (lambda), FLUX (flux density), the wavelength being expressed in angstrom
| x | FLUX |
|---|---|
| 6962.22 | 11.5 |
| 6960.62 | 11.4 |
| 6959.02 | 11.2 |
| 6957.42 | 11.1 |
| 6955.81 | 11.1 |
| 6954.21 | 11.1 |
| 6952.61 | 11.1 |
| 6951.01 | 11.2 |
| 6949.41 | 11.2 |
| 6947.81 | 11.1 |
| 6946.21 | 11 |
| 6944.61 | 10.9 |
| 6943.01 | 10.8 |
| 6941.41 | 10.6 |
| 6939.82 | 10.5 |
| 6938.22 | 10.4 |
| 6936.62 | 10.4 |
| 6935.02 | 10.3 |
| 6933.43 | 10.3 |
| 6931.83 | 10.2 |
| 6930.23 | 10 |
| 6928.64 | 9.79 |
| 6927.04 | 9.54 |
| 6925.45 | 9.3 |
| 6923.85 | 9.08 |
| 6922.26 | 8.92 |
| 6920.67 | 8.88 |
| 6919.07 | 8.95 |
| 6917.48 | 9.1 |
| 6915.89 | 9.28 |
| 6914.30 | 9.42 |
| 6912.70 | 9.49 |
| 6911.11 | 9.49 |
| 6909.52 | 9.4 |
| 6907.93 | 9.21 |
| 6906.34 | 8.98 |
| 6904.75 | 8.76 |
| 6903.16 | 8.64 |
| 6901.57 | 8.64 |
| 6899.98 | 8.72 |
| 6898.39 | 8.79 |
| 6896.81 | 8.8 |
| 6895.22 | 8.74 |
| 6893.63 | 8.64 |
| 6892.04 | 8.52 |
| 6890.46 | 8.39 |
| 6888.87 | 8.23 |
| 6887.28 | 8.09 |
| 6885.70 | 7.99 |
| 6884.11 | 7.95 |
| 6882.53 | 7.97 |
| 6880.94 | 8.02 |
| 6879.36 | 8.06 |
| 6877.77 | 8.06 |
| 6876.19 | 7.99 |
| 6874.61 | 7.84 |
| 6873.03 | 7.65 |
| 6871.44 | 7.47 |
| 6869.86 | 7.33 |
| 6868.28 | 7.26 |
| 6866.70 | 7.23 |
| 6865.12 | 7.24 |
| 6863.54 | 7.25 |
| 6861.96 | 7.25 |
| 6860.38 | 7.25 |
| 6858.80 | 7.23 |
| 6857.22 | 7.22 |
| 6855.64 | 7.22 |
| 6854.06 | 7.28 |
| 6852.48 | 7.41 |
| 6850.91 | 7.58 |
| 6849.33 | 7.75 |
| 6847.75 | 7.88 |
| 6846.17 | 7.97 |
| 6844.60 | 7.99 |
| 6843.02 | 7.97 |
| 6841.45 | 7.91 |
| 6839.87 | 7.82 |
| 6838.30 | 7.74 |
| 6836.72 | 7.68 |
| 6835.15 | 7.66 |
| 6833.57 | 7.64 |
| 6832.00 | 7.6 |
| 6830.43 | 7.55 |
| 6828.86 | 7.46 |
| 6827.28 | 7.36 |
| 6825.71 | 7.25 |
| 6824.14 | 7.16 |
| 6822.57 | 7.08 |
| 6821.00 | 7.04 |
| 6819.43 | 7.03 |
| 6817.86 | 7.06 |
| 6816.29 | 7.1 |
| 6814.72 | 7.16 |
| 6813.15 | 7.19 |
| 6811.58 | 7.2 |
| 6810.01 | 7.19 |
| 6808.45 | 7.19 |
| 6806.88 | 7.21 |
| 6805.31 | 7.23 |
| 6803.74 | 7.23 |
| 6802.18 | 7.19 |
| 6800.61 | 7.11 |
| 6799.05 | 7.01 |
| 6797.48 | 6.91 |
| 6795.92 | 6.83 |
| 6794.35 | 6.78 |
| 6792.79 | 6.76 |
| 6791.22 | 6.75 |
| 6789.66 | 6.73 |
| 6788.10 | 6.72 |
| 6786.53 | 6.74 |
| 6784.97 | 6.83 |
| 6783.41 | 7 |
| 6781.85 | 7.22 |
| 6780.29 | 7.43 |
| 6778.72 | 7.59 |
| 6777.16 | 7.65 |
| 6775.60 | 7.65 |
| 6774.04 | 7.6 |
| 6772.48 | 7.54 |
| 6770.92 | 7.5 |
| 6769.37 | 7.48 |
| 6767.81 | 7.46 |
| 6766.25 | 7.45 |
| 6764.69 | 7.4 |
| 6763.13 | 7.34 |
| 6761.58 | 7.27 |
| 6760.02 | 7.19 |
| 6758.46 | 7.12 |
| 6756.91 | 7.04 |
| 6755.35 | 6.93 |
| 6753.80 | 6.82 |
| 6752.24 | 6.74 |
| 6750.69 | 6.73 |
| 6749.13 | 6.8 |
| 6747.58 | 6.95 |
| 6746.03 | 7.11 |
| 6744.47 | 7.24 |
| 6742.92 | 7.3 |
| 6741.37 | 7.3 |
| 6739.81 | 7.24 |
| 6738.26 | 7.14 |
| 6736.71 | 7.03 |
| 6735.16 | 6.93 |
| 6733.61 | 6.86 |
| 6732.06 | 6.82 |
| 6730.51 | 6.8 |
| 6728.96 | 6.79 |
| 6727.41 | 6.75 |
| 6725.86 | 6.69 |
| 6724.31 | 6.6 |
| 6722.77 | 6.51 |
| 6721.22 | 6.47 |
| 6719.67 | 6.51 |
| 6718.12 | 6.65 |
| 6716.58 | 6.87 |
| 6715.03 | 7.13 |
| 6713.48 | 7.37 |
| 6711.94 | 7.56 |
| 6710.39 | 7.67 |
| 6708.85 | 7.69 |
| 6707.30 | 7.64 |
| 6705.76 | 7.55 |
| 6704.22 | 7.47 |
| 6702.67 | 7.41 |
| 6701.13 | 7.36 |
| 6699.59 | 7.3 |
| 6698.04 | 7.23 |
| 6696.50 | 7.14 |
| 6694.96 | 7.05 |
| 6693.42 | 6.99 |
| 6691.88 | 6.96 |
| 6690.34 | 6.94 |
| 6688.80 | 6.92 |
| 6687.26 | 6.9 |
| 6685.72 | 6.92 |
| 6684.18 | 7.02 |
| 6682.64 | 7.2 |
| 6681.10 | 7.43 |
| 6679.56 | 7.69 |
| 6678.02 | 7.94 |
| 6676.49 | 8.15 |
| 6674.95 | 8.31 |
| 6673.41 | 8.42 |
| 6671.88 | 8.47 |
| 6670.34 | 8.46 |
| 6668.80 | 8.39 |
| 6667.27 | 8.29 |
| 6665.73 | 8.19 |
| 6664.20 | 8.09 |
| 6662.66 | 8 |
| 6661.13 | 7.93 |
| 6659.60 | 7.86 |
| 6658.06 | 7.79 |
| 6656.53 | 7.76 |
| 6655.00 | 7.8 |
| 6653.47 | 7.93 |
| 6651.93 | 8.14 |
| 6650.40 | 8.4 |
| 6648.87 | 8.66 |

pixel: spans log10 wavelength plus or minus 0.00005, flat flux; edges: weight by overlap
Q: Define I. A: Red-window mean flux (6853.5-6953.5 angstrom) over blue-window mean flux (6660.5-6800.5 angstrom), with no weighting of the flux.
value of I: 1.23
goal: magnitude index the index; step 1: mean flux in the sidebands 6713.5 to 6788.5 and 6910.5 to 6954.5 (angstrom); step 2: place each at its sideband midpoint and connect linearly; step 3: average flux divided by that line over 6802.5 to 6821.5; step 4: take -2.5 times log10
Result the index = 0.13 mag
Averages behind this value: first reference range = 7.07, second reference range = 10.1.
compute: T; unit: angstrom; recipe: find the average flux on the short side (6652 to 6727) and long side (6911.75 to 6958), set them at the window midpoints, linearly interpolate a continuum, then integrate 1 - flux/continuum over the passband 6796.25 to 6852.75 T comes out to 9.8 angstrom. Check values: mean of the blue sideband 7.47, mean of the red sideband 10.2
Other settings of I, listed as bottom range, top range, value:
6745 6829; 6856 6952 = 1.25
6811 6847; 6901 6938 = 1.26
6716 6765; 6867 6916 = 1.22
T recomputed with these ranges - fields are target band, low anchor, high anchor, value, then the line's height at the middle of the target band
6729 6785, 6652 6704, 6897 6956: 7.8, 8.34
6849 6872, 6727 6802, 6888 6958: 3.6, 8.67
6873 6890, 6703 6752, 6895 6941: 1.8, 8.95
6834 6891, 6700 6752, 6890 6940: 6.5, 8.67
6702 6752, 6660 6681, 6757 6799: 3.9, 7.64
